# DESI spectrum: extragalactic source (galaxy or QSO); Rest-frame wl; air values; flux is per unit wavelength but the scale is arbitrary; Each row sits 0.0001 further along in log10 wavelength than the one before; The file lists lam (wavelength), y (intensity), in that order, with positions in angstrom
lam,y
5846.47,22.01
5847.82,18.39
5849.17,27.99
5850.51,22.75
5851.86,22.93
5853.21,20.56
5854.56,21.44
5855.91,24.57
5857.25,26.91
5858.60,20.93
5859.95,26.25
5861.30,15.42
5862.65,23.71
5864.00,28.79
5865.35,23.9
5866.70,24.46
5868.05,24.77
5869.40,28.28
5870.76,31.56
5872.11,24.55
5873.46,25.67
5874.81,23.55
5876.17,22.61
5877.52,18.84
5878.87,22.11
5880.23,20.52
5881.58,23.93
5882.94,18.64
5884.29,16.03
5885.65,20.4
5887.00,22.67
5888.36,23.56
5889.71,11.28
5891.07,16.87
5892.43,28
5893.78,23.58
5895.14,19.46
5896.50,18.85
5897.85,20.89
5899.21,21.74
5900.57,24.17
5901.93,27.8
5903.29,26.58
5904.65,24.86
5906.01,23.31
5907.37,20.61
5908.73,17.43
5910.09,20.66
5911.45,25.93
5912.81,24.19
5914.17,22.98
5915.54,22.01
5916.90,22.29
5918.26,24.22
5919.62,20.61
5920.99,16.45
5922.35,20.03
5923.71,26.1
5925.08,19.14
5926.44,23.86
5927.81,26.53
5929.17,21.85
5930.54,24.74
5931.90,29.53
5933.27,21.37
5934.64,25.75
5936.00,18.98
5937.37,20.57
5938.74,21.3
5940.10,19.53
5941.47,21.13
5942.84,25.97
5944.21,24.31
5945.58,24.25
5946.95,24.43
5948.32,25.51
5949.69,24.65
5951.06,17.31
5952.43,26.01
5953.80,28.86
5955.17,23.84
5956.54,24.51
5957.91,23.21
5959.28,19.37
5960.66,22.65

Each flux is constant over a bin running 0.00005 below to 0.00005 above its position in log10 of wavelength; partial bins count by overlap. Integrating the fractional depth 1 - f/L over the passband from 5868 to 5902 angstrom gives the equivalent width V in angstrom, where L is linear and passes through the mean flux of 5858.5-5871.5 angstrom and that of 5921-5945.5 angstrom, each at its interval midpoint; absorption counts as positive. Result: 3.05 angstrom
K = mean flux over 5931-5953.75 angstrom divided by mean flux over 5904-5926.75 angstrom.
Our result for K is 1.06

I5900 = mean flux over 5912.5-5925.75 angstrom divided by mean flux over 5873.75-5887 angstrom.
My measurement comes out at 1.04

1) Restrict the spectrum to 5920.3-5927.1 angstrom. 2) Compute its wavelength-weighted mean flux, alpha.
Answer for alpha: 21.1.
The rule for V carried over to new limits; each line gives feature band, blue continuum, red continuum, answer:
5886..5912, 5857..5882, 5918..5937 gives 1.5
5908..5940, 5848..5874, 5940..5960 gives 1.9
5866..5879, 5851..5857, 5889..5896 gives -2.1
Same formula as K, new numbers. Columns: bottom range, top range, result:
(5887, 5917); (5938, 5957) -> 1.07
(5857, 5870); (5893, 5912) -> 0.93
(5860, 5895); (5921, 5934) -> 1.03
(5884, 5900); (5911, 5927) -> 1.09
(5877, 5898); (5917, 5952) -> 1.12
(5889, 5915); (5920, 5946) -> 1.03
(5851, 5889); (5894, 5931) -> 0.97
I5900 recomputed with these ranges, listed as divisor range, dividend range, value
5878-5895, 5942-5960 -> 1.17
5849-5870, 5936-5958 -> 0.98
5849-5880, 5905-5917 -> 0.93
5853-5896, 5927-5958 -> 1.05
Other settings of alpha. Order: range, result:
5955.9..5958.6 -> 23.9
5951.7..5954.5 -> 27.3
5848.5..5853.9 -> 23.5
